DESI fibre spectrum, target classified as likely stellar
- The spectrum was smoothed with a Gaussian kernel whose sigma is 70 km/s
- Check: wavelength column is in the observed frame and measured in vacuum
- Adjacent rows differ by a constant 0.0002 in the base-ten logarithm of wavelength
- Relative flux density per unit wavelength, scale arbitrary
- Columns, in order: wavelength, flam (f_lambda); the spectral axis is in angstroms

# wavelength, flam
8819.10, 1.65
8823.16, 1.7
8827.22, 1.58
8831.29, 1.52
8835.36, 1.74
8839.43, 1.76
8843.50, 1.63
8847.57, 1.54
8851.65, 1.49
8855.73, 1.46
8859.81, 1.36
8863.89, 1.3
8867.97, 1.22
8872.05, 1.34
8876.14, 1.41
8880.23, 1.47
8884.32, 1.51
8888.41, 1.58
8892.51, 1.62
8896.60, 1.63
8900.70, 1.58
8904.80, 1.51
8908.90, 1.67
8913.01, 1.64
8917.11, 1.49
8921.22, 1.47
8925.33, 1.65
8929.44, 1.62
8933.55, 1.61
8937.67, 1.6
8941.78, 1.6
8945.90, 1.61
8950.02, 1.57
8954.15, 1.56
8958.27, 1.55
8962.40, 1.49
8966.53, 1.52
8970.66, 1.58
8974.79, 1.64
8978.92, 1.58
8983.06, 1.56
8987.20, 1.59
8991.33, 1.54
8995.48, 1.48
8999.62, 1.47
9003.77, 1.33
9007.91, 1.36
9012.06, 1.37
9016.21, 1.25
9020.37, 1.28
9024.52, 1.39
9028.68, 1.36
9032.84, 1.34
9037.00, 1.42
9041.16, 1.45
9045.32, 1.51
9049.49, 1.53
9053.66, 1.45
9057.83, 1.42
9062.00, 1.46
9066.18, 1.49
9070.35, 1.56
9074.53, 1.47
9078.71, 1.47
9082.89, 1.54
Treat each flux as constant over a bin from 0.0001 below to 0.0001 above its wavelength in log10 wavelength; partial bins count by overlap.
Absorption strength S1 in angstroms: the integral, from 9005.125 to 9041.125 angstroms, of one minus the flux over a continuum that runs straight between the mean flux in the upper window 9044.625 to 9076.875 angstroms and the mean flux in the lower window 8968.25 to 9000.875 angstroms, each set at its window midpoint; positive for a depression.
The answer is 4.0 angstroms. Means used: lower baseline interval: 1.56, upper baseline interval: 1.48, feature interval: 1.35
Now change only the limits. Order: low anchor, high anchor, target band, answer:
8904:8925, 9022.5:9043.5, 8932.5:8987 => -2.70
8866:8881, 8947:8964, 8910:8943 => -2.44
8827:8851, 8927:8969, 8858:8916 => 4.04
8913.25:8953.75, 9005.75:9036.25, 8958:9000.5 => -2.71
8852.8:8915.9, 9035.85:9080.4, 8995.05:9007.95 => 0.62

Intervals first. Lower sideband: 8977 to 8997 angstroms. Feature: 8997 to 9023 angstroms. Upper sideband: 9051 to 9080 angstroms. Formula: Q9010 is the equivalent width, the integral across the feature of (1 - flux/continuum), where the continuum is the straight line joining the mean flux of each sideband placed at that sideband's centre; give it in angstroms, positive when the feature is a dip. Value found 3.1 angstroms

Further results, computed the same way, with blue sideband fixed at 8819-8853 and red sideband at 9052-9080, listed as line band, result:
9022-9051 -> 1.3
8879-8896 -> 0.4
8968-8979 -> -0.5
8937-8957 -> -0.4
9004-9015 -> 1.2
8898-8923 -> 0.2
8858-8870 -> 2.3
